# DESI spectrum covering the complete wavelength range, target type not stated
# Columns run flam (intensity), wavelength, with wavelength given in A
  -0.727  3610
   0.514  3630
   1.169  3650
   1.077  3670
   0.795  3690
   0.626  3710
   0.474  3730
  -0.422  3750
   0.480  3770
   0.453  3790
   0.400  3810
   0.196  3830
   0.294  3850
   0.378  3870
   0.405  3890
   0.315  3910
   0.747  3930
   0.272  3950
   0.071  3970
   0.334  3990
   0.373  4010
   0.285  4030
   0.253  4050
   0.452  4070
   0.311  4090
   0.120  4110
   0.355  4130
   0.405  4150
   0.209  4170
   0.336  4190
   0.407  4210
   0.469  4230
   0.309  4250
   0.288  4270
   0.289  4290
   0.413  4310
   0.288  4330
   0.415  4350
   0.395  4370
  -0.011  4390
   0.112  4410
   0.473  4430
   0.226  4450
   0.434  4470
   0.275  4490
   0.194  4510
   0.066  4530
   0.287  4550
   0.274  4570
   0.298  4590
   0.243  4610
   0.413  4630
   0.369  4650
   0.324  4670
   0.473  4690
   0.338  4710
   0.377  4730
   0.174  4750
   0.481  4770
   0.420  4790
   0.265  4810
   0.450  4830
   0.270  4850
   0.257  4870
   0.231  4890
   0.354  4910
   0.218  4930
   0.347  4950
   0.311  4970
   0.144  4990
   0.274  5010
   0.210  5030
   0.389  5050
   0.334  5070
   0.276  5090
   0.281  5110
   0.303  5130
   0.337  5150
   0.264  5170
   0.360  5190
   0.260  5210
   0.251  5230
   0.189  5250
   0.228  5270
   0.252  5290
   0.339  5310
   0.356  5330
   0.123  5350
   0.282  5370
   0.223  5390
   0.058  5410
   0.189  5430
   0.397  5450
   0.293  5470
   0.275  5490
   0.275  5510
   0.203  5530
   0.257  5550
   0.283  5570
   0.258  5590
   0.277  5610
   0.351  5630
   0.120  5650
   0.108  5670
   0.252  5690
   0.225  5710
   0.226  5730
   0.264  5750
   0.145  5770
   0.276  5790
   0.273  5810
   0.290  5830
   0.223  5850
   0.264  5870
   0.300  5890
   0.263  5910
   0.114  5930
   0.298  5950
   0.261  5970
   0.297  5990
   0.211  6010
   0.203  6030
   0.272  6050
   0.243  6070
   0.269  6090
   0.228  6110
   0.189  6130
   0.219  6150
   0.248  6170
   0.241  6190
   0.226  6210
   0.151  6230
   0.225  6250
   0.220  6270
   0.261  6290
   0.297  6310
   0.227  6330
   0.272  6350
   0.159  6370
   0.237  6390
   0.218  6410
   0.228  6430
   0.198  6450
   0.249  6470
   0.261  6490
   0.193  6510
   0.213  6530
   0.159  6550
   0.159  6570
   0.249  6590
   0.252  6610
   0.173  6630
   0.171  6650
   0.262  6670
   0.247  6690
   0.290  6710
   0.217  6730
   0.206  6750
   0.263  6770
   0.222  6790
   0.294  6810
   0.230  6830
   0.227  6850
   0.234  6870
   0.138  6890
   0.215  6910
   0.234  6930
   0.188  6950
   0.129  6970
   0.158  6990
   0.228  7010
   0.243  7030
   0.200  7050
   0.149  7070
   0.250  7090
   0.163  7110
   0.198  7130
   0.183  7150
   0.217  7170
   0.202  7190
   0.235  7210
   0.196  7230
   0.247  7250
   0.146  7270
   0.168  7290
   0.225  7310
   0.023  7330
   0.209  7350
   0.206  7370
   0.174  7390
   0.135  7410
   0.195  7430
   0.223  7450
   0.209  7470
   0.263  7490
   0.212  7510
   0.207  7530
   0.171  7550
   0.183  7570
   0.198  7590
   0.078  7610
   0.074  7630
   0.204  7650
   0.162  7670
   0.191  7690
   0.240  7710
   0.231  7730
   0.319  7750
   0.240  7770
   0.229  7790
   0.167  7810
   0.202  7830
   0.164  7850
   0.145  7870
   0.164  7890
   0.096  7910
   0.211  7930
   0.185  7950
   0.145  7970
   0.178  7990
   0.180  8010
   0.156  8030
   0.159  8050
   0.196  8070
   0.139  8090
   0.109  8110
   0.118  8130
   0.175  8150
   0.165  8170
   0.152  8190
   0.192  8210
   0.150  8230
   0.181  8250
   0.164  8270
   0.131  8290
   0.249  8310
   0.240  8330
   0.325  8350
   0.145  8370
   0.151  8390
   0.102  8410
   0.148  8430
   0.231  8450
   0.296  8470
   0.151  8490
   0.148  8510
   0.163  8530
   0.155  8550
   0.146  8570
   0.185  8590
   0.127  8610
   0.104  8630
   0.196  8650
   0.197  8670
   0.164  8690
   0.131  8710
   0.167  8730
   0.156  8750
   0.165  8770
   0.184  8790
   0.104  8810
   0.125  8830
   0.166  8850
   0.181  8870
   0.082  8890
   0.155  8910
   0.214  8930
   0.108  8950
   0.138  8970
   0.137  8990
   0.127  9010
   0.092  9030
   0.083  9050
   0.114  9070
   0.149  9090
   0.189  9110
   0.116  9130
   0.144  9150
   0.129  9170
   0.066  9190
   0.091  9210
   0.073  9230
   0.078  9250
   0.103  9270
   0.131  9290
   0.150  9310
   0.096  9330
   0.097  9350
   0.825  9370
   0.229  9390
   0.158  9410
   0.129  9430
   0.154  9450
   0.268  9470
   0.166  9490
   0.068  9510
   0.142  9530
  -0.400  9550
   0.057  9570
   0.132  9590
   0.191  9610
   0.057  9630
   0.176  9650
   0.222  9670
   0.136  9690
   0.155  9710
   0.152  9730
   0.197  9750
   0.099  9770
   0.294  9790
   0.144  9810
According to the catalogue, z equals 1.355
